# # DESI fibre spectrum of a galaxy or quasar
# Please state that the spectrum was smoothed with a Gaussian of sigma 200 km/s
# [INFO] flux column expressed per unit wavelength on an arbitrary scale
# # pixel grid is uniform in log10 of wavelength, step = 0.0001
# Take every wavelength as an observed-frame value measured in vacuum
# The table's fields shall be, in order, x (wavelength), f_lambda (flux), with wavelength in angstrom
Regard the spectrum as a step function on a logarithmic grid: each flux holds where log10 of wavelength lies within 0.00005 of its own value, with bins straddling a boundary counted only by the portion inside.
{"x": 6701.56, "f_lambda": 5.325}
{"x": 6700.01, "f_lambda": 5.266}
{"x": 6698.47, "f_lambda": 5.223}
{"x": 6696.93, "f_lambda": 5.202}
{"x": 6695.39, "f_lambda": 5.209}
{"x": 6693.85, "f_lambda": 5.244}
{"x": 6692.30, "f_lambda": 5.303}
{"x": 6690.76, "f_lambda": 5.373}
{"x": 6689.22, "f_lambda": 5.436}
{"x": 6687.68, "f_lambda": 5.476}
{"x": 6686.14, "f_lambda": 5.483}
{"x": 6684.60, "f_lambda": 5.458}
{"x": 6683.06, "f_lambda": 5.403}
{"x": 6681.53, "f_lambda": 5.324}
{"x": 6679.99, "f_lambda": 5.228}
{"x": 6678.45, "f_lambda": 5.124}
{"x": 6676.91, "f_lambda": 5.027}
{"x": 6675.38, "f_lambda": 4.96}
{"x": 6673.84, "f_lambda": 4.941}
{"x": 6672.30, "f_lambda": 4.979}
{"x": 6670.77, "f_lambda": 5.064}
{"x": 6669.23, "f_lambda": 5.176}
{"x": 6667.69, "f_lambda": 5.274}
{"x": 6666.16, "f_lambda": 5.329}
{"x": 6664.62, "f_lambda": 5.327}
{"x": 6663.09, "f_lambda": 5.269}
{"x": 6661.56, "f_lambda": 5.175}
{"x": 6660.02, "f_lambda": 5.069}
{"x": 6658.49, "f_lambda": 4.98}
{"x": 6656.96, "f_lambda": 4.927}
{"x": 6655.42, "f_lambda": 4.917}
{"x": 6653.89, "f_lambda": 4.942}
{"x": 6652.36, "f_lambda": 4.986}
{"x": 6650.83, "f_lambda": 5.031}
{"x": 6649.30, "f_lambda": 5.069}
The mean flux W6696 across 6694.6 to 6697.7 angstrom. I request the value 5.21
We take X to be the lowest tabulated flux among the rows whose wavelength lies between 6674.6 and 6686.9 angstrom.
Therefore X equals 4.96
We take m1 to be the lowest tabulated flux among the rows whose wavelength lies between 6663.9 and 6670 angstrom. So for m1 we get 5.176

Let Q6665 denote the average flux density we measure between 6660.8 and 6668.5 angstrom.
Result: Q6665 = 5.28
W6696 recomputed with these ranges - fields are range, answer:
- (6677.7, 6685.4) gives 5.31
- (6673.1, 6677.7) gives 4.98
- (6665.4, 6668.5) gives 5.3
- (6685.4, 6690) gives 5.46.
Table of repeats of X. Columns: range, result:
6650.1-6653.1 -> 4.986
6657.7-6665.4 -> 4.98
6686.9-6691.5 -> 5.373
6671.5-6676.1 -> 4.941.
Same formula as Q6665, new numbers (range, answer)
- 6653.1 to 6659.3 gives 4.95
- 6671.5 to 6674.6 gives 4.97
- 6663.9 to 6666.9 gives 5.32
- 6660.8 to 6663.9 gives 5.24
